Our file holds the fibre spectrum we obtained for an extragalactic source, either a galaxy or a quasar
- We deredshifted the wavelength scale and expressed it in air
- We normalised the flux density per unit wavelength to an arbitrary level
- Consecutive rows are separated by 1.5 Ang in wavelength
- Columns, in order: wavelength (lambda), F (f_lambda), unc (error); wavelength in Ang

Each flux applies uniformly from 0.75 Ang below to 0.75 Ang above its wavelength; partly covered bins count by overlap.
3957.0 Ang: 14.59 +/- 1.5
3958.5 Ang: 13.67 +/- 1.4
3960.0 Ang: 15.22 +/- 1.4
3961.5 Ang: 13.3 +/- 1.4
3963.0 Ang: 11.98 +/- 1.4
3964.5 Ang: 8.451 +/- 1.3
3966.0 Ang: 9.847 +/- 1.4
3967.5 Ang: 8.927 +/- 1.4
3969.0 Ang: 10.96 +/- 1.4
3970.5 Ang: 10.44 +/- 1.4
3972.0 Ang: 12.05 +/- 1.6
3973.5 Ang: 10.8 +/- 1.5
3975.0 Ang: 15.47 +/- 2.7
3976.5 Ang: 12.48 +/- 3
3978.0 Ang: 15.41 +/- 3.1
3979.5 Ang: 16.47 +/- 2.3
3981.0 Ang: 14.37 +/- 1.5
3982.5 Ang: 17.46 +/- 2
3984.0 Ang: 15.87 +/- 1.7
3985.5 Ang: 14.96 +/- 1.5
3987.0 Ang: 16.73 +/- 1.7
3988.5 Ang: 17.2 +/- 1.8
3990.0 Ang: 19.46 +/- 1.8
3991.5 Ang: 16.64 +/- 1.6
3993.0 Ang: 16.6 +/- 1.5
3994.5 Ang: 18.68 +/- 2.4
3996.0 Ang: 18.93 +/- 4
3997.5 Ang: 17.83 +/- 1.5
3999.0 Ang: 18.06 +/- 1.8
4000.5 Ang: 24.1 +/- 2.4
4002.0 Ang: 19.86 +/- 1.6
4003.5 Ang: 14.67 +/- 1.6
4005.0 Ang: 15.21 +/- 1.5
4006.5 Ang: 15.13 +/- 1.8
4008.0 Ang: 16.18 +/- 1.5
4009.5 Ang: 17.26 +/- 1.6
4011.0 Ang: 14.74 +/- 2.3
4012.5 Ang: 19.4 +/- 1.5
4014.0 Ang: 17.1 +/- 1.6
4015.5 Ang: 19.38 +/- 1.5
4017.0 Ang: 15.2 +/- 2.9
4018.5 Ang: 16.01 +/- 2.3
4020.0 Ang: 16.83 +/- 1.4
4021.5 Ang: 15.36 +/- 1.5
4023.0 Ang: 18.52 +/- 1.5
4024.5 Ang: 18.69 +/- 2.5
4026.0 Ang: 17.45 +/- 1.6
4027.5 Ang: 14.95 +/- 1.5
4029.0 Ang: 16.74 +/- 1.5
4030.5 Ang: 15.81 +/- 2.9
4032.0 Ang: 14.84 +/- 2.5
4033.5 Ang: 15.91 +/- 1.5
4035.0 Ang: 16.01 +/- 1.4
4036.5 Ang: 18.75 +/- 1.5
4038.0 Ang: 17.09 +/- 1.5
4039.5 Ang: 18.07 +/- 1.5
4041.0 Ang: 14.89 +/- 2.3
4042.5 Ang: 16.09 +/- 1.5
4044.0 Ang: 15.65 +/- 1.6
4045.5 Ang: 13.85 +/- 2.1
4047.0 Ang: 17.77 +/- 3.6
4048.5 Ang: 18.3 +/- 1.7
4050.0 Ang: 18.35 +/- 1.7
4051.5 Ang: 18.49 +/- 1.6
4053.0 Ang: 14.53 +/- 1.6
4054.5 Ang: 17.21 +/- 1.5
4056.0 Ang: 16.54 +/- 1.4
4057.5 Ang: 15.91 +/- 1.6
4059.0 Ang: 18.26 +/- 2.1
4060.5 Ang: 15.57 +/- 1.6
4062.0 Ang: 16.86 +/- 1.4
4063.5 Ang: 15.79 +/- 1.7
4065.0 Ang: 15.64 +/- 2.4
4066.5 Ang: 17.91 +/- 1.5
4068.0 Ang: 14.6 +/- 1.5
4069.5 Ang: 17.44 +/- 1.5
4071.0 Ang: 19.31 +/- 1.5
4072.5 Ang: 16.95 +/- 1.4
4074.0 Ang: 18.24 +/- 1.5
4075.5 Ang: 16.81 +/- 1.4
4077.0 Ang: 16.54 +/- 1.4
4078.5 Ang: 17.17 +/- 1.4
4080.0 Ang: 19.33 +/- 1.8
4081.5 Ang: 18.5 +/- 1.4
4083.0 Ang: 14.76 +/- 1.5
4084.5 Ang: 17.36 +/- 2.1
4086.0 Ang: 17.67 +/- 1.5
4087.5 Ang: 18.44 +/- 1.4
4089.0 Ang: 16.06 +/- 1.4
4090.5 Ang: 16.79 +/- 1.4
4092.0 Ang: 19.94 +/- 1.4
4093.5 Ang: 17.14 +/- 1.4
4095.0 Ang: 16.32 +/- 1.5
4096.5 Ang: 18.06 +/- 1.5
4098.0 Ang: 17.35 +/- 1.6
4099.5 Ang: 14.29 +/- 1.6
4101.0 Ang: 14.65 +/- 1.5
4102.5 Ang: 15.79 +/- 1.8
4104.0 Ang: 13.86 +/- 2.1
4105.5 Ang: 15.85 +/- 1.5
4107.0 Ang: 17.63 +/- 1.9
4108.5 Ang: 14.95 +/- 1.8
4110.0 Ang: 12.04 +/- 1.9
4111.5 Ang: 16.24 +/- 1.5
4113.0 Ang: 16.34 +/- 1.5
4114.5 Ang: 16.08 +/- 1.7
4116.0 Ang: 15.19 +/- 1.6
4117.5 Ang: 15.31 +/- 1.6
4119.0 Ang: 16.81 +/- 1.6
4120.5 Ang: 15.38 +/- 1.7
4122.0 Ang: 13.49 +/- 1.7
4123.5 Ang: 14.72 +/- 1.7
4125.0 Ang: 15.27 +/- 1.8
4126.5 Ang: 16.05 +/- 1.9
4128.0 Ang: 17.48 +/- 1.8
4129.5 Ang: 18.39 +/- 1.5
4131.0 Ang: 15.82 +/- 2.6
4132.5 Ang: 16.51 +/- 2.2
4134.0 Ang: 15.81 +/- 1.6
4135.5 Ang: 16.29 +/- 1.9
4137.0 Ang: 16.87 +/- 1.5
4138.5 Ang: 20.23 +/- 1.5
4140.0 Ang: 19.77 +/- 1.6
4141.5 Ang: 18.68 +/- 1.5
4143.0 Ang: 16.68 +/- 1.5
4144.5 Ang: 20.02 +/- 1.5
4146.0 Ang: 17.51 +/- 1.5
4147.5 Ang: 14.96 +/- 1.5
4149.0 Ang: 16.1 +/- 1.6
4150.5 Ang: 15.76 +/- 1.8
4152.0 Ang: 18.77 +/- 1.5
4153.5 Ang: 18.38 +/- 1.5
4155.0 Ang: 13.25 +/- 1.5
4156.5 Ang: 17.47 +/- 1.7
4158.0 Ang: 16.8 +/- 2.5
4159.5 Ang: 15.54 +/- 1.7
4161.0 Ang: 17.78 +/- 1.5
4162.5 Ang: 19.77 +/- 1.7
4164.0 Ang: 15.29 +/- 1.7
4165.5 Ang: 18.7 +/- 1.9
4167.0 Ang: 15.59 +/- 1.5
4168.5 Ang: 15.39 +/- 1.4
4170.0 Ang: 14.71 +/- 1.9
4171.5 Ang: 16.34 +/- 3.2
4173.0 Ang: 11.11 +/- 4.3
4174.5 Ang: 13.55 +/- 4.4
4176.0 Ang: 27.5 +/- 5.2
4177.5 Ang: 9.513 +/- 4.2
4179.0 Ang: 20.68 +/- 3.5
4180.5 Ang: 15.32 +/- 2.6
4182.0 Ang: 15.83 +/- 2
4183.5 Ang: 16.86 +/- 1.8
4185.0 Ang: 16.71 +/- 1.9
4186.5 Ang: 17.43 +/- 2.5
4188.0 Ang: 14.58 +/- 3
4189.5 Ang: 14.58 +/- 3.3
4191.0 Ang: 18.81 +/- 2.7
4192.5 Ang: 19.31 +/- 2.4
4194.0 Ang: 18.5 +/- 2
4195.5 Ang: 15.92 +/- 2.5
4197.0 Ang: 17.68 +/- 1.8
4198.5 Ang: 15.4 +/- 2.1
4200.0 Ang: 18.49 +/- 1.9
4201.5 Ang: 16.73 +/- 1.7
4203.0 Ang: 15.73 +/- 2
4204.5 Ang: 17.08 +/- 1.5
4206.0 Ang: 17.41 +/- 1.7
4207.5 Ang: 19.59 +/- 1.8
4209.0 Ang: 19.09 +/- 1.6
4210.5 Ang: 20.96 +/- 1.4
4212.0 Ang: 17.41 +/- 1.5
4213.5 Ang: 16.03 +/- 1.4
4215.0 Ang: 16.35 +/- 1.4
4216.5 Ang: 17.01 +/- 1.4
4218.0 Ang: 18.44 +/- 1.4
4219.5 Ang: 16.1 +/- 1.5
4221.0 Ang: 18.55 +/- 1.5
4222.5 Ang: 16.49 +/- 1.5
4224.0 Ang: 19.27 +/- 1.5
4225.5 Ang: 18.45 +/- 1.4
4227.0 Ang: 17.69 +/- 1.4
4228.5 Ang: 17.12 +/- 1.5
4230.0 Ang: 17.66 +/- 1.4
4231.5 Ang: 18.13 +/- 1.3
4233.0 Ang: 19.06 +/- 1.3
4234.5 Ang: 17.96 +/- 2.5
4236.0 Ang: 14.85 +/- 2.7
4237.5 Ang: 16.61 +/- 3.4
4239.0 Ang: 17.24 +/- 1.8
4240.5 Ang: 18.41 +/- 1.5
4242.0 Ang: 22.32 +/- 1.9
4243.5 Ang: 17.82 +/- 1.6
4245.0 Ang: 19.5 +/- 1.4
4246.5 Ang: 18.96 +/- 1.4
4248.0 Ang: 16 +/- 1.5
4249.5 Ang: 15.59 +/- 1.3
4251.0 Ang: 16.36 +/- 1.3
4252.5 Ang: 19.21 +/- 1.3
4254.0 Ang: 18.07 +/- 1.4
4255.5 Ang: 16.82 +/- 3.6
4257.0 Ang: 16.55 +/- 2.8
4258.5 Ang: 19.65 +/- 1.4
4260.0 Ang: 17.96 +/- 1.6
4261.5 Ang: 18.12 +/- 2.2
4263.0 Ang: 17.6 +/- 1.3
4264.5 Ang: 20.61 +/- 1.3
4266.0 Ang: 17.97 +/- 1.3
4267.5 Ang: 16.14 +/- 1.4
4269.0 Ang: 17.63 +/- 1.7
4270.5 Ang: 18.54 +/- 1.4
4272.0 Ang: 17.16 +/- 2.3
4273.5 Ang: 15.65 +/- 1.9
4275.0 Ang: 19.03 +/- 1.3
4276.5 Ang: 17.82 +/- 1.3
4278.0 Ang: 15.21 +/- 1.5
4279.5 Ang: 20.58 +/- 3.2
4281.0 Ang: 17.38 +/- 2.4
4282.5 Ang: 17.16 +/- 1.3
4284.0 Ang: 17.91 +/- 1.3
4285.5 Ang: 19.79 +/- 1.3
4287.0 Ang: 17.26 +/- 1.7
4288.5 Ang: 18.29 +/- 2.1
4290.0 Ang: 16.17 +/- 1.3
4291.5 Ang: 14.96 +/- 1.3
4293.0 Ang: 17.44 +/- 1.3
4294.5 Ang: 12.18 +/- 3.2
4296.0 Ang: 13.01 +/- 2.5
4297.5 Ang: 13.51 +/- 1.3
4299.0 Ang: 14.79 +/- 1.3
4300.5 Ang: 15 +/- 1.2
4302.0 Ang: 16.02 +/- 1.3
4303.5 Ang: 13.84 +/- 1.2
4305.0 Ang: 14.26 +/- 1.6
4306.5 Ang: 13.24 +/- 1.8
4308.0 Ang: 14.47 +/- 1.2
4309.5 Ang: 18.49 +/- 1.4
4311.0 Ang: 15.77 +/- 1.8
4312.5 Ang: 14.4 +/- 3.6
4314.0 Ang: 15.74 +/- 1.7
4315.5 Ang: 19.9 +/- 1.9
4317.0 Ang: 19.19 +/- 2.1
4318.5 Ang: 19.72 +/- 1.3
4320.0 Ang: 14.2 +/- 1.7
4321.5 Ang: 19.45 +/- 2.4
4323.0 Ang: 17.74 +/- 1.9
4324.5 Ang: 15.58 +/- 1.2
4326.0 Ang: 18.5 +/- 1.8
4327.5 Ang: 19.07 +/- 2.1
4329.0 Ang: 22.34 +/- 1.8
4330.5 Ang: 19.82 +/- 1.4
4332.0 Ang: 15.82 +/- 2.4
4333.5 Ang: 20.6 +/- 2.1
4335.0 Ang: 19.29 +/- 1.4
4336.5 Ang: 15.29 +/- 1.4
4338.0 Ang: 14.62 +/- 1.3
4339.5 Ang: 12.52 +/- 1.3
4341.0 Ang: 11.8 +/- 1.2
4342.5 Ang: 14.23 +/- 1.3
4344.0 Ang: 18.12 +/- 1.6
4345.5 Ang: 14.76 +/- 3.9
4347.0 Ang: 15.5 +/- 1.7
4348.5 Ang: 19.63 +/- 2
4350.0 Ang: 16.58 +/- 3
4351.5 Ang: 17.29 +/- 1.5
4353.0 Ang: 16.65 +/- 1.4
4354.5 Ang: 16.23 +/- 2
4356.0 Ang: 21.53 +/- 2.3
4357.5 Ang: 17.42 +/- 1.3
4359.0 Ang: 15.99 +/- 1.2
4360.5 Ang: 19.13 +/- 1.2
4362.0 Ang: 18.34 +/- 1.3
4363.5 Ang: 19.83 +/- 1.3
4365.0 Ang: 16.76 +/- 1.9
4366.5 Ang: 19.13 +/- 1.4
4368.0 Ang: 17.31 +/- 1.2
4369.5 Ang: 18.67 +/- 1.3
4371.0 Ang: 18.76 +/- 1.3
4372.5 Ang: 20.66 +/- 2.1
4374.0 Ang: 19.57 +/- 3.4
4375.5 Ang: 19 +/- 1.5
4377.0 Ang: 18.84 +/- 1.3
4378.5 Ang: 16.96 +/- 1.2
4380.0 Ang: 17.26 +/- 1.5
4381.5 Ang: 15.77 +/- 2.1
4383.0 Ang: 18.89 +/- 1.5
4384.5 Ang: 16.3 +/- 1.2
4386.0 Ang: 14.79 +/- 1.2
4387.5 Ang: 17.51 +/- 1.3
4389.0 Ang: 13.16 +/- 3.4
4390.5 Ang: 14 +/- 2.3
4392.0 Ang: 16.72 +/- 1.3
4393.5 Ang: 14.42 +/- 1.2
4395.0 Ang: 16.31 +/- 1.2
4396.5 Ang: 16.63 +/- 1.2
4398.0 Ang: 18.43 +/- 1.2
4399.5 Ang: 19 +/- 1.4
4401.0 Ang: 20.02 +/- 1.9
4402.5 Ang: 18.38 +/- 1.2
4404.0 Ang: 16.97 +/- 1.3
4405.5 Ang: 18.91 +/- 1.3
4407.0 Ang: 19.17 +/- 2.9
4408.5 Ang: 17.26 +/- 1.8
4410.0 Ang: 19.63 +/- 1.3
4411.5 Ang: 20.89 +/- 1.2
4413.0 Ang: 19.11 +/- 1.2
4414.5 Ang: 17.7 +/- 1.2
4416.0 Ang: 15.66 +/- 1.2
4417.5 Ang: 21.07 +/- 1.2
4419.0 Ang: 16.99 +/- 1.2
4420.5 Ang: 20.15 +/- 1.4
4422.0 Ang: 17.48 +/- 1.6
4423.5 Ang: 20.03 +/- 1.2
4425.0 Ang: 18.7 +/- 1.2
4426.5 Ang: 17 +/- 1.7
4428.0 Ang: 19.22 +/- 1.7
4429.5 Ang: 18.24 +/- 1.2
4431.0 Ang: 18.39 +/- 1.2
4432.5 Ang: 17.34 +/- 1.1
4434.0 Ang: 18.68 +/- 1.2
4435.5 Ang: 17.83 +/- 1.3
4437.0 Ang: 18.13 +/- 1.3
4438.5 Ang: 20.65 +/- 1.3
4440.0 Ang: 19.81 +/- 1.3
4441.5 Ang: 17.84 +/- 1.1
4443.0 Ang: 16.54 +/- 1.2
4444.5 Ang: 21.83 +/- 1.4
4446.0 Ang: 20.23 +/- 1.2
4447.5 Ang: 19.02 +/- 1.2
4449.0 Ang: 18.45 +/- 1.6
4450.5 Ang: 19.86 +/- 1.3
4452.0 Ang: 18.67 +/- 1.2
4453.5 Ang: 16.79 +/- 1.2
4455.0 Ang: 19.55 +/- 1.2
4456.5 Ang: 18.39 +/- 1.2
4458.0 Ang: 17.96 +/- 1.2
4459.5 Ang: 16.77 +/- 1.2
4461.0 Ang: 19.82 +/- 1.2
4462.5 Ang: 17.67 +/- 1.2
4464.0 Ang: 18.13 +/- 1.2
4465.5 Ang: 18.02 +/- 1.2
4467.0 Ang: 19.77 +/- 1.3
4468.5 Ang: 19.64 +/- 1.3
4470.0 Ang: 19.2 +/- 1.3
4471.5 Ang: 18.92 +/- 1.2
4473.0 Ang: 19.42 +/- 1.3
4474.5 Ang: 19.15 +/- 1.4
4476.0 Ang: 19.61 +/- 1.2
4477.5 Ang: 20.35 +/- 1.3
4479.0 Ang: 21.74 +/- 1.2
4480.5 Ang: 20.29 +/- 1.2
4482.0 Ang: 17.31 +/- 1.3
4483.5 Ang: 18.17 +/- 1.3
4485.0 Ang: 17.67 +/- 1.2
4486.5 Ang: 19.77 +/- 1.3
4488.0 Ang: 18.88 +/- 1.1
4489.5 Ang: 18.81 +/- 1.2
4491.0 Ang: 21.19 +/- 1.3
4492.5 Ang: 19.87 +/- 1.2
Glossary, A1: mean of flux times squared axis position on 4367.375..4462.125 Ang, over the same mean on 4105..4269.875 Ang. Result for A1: 1.18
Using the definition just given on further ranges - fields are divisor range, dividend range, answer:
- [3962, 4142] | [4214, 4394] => 1.19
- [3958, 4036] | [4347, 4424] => 1.37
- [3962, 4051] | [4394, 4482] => 1.44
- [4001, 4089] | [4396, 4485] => 1.34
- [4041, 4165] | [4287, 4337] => 1.10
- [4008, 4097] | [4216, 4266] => 1.16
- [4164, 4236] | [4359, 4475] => 1.18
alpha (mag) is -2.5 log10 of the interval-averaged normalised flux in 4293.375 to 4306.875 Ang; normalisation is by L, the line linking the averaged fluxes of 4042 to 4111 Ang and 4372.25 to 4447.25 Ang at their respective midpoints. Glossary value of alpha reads 0.241 mag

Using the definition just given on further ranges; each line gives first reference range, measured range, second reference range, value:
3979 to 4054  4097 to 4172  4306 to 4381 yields 0.049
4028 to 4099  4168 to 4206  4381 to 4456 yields 0.048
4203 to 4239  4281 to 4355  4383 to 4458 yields 0.087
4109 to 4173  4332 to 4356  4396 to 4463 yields 0.102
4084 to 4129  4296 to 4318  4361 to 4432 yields 0.120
